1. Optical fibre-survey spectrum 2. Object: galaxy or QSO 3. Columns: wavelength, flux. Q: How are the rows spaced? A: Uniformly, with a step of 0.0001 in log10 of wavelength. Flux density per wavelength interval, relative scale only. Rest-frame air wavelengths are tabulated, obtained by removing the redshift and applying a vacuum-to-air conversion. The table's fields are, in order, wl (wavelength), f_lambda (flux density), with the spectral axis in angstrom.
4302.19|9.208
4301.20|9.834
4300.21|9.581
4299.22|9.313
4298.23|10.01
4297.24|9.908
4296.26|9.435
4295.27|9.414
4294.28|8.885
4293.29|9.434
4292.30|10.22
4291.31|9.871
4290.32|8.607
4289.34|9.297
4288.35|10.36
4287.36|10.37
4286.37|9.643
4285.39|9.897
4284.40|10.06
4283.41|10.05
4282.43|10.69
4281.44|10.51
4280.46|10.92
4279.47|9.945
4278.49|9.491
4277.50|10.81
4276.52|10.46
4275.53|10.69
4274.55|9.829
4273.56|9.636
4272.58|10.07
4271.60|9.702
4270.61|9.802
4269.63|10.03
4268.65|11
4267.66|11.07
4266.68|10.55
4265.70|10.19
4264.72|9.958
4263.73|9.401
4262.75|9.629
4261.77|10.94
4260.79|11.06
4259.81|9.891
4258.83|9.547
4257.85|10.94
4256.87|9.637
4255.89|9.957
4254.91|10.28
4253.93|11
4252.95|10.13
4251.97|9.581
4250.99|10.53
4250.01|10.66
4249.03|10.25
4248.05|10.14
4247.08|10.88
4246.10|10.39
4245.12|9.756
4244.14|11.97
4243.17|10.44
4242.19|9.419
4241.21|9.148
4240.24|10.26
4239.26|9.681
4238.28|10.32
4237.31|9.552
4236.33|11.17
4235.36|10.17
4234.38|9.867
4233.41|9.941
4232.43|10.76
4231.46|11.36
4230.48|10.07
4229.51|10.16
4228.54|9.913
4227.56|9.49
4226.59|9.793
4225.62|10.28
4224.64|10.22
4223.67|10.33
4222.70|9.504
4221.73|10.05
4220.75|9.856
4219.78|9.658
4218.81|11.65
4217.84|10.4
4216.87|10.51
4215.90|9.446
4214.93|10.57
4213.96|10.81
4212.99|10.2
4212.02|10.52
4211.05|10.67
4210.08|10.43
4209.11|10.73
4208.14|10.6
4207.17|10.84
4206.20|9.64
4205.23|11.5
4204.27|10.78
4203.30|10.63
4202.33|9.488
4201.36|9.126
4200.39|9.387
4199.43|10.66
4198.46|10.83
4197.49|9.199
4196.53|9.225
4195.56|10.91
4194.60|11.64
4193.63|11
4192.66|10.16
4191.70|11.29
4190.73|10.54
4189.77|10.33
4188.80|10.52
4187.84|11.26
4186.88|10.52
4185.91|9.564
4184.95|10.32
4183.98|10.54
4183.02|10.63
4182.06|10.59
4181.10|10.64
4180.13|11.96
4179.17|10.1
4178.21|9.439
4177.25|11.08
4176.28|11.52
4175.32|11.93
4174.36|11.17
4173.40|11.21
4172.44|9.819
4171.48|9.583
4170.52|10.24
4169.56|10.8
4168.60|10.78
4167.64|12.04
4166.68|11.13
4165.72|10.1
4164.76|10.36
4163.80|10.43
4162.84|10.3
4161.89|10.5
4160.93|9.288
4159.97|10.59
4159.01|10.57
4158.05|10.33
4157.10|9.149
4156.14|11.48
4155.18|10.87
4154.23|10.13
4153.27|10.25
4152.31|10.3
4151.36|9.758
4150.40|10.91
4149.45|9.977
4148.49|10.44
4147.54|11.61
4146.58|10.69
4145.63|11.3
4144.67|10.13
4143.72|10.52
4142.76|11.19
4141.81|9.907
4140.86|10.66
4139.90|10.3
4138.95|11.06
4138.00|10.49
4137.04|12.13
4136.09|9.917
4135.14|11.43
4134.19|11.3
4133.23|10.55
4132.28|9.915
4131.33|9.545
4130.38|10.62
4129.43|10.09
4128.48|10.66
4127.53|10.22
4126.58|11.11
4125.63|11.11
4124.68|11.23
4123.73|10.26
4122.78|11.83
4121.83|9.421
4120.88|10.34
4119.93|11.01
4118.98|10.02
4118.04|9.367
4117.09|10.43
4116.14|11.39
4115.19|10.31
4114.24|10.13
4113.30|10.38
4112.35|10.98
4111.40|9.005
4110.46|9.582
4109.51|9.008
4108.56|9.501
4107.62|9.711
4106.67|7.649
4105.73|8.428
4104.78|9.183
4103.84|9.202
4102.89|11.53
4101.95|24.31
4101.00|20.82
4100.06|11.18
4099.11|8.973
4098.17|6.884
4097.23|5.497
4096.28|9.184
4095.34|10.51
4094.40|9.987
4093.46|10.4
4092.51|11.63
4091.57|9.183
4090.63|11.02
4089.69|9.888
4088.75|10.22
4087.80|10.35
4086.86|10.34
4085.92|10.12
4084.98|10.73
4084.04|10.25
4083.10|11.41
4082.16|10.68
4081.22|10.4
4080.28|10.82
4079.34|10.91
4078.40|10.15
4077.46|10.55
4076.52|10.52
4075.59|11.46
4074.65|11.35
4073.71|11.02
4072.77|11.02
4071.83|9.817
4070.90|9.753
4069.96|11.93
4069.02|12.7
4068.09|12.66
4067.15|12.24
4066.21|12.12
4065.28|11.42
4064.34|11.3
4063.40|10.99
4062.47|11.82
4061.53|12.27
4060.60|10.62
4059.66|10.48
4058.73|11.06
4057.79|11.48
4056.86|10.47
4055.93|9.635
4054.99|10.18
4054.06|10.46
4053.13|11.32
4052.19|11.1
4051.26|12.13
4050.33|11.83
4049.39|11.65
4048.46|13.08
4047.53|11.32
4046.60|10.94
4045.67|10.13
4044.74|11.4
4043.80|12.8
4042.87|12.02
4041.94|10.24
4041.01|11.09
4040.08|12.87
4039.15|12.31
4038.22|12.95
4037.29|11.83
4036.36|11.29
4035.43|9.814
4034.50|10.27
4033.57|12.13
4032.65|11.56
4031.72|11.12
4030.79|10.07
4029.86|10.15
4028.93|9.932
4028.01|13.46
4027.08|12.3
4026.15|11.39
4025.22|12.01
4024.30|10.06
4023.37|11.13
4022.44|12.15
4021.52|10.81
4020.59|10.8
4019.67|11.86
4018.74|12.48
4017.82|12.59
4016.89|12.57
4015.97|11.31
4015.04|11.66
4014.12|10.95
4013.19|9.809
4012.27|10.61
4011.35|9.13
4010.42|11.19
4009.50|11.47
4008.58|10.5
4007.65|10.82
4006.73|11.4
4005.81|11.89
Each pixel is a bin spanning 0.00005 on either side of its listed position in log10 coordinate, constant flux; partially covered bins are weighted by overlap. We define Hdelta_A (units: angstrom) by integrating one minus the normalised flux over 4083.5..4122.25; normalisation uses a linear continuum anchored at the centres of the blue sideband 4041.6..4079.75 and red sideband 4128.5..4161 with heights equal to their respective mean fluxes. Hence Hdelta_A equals 1.5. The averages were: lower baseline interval 11.2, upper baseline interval 10.5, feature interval 10.4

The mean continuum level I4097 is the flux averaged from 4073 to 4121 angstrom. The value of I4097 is 10.6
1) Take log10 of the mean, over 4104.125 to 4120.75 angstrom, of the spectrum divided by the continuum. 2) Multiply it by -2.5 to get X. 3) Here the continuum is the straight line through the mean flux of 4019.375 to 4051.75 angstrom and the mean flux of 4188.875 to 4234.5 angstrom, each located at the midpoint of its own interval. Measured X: 0.12 mag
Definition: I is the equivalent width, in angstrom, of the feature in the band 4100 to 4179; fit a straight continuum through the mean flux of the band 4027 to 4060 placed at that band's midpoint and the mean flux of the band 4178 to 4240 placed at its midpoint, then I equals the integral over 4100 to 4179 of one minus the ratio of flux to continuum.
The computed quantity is 0.3 angstrom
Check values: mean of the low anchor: 11.3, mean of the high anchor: 10.3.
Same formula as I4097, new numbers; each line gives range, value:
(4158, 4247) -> 10.4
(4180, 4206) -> 10.5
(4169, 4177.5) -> 10.8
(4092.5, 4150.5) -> 10.6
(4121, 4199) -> 10.6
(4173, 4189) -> 10.8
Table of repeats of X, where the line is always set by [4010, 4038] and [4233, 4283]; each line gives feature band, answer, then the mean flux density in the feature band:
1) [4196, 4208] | 0.037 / 10.1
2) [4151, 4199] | 0.005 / 10.5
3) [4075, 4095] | 0.044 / 10.5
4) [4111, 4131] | 0.035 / 10.5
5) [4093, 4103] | -0.082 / 11.8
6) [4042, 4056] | -0.021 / 11.3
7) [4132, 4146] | 0.002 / 10.7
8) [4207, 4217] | -0.004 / 10.5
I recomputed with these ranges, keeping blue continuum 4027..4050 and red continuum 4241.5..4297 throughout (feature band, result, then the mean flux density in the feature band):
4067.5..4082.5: 0.3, 11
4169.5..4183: -0.1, 10.7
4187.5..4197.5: 0.0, 10.6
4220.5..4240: 0.4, 10.1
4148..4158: 0.4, 10.3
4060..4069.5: -0.4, 11.8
